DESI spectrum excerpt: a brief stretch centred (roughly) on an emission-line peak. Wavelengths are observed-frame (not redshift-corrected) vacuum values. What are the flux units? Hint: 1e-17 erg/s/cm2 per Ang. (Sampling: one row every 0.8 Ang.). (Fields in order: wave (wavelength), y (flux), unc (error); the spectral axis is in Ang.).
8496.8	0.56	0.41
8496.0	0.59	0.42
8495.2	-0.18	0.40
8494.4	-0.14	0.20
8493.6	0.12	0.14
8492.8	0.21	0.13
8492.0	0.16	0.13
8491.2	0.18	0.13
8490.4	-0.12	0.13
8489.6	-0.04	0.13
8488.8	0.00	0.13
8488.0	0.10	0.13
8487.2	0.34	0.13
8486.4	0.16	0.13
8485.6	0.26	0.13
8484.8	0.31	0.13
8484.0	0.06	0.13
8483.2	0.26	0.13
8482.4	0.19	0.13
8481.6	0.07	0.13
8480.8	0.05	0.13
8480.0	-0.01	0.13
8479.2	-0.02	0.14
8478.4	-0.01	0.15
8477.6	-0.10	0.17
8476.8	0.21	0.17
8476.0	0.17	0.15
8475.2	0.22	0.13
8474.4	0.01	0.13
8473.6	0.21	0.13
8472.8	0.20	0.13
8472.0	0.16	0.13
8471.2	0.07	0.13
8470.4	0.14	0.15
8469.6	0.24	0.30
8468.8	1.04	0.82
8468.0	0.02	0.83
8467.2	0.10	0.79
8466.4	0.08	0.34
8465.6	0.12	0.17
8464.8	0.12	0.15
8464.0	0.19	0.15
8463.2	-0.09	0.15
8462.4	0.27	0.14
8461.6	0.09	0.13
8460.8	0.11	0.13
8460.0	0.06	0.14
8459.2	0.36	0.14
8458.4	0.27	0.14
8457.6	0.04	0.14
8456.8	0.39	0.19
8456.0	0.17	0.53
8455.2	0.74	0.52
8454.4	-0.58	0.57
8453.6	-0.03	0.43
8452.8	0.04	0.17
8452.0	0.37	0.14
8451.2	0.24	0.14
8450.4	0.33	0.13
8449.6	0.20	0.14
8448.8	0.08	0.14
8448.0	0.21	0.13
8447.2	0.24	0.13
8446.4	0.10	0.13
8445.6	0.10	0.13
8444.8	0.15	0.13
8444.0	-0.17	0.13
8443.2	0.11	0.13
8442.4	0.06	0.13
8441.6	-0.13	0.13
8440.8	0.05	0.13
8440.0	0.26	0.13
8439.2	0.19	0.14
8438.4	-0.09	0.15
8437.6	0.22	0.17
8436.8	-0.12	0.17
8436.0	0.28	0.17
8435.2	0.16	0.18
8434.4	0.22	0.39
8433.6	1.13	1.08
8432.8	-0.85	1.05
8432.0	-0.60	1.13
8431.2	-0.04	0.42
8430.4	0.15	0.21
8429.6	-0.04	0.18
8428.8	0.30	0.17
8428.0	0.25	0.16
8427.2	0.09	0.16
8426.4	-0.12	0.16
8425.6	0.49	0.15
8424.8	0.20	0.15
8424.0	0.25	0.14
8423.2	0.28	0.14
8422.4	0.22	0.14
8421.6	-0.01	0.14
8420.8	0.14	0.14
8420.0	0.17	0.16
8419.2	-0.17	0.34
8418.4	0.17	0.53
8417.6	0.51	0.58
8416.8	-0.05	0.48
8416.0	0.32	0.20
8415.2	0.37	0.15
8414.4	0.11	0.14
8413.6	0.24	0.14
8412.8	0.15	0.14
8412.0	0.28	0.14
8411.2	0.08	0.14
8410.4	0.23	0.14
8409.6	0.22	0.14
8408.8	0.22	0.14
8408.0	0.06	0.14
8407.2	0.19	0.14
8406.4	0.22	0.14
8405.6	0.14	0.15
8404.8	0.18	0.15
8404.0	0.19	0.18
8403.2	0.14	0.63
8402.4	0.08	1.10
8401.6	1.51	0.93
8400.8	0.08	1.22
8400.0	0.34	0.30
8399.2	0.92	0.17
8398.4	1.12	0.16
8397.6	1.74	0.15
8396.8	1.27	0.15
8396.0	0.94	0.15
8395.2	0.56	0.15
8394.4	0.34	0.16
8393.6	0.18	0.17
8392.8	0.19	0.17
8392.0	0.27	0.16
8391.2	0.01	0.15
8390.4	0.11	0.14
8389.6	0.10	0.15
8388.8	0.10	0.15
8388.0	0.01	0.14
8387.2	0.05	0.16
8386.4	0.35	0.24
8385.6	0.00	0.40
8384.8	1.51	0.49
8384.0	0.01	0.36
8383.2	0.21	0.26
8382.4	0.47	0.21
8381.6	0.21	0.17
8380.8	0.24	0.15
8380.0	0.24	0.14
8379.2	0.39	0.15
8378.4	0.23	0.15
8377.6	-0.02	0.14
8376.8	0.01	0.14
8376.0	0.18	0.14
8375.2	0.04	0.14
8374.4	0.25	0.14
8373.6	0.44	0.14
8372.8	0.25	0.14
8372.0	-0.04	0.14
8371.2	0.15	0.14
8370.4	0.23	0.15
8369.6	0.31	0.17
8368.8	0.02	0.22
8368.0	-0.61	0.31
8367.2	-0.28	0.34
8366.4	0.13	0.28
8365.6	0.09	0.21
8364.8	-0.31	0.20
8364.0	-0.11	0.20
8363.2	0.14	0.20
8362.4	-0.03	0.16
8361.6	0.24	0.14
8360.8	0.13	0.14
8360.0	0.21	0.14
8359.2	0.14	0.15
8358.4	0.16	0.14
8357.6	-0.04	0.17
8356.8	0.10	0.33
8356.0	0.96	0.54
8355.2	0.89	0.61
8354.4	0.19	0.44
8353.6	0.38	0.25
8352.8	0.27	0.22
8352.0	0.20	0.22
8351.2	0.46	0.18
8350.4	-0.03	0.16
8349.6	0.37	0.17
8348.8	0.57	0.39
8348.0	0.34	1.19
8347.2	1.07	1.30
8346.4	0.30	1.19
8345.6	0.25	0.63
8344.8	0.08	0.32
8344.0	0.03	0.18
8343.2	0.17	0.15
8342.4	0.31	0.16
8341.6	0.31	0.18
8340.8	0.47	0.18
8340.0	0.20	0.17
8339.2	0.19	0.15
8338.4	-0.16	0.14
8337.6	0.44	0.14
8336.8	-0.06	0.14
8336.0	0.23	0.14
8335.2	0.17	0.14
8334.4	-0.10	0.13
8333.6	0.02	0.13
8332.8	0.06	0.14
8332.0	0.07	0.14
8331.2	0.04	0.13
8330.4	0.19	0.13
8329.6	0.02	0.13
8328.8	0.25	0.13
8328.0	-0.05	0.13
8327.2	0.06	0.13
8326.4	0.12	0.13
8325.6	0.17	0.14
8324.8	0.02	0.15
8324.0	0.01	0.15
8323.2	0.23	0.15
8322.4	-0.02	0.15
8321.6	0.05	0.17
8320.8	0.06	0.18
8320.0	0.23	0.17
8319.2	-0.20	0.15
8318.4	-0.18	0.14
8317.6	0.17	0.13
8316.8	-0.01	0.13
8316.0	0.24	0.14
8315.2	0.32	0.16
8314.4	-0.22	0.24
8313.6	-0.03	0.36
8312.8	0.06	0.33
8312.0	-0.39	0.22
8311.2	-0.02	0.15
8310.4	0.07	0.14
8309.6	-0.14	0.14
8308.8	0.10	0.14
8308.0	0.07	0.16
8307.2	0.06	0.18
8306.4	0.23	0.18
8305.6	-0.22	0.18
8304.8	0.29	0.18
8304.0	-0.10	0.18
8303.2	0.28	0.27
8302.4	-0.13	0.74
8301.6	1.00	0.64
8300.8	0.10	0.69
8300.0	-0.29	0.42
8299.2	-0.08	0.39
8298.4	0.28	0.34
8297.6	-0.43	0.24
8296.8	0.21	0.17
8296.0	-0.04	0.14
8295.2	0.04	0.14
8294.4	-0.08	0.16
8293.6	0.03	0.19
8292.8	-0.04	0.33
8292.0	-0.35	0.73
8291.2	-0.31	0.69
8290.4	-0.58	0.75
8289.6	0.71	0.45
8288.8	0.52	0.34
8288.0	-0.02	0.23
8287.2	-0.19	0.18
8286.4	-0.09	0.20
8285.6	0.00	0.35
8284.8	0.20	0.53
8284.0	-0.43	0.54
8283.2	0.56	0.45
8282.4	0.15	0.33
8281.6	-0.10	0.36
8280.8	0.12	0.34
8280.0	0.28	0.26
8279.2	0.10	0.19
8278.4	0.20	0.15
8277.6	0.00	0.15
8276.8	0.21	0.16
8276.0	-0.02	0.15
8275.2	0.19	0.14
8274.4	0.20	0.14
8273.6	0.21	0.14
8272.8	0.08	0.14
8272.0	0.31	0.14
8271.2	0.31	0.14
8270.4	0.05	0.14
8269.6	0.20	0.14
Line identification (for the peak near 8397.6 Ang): Hbeta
